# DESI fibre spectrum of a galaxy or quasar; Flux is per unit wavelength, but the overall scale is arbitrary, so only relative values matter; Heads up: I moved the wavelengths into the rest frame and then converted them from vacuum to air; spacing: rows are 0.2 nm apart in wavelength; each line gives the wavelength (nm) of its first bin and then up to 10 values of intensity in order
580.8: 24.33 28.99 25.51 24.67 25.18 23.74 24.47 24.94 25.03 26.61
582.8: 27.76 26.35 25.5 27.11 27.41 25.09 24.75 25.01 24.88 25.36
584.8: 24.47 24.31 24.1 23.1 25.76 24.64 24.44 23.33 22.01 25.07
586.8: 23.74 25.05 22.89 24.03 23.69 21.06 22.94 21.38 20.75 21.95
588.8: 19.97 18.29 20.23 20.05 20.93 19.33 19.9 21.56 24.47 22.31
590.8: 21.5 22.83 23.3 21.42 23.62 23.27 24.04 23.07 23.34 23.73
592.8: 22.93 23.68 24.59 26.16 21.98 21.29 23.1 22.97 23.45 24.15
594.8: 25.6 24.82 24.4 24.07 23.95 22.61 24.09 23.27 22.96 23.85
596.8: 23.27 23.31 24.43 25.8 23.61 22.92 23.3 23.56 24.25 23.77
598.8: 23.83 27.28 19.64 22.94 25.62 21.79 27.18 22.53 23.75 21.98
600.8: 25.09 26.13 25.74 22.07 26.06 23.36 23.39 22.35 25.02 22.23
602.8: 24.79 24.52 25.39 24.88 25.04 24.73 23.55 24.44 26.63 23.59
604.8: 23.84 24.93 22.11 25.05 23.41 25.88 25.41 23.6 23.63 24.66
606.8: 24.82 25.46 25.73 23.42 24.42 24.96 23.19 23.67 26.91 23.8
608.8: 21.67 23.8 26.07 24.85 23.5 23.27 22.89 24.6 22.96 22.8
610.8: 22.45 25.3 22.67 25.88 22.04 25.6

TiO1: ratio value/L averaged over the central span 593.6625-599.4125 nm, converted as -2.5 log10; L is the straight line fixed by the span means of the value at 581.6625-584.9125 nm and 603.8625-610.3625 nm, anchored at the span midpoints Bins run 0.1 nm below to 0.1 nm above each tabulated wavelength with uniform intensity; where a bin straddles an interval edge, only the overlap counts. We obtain 0.05 mag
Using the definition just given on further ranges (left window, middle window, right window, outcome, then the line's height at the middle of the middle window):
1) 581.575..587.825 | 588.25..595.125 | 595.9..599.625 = 0.080 mag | 24.2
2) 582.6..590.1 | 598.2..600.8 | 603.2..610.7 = 0.010 mag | 24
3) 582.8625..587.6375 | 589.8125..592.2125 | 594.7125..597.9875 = 0.085 mag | 24.3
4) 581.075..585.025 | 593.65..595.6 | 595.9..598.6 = 0.015 mag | 24.1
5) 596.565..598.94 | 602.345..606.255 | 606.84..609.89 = -0.013 mag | 24.2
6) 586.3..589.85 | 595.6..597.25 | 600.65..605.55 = -0.010 mag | 23.2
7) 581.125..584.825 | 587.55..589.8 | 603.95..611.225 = 0.203 mag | 25.2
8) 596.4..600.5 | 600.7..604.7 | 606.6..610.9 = -0.024 mag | 23.9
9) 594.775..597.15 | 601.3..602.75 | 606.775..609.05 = 0.024 mag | 24.1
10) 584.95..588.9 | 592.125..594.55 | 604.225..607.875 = 0.012 mag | 23.6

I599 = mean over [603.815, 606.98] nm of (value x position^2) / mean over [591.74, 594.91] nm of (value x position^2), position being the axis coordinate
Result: 1.1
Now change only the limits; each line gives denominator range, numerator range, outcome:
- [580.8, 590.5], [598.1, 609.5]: 1.08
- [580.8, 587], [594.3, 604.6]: 1.01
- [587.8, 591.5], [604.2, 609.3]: 1.22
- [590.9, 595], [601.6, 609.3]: 1.08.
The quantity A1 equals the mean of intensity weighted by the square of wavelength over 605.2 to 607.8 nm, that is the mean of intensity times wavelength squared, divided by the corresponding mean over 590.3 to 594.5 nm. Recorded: 1.1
